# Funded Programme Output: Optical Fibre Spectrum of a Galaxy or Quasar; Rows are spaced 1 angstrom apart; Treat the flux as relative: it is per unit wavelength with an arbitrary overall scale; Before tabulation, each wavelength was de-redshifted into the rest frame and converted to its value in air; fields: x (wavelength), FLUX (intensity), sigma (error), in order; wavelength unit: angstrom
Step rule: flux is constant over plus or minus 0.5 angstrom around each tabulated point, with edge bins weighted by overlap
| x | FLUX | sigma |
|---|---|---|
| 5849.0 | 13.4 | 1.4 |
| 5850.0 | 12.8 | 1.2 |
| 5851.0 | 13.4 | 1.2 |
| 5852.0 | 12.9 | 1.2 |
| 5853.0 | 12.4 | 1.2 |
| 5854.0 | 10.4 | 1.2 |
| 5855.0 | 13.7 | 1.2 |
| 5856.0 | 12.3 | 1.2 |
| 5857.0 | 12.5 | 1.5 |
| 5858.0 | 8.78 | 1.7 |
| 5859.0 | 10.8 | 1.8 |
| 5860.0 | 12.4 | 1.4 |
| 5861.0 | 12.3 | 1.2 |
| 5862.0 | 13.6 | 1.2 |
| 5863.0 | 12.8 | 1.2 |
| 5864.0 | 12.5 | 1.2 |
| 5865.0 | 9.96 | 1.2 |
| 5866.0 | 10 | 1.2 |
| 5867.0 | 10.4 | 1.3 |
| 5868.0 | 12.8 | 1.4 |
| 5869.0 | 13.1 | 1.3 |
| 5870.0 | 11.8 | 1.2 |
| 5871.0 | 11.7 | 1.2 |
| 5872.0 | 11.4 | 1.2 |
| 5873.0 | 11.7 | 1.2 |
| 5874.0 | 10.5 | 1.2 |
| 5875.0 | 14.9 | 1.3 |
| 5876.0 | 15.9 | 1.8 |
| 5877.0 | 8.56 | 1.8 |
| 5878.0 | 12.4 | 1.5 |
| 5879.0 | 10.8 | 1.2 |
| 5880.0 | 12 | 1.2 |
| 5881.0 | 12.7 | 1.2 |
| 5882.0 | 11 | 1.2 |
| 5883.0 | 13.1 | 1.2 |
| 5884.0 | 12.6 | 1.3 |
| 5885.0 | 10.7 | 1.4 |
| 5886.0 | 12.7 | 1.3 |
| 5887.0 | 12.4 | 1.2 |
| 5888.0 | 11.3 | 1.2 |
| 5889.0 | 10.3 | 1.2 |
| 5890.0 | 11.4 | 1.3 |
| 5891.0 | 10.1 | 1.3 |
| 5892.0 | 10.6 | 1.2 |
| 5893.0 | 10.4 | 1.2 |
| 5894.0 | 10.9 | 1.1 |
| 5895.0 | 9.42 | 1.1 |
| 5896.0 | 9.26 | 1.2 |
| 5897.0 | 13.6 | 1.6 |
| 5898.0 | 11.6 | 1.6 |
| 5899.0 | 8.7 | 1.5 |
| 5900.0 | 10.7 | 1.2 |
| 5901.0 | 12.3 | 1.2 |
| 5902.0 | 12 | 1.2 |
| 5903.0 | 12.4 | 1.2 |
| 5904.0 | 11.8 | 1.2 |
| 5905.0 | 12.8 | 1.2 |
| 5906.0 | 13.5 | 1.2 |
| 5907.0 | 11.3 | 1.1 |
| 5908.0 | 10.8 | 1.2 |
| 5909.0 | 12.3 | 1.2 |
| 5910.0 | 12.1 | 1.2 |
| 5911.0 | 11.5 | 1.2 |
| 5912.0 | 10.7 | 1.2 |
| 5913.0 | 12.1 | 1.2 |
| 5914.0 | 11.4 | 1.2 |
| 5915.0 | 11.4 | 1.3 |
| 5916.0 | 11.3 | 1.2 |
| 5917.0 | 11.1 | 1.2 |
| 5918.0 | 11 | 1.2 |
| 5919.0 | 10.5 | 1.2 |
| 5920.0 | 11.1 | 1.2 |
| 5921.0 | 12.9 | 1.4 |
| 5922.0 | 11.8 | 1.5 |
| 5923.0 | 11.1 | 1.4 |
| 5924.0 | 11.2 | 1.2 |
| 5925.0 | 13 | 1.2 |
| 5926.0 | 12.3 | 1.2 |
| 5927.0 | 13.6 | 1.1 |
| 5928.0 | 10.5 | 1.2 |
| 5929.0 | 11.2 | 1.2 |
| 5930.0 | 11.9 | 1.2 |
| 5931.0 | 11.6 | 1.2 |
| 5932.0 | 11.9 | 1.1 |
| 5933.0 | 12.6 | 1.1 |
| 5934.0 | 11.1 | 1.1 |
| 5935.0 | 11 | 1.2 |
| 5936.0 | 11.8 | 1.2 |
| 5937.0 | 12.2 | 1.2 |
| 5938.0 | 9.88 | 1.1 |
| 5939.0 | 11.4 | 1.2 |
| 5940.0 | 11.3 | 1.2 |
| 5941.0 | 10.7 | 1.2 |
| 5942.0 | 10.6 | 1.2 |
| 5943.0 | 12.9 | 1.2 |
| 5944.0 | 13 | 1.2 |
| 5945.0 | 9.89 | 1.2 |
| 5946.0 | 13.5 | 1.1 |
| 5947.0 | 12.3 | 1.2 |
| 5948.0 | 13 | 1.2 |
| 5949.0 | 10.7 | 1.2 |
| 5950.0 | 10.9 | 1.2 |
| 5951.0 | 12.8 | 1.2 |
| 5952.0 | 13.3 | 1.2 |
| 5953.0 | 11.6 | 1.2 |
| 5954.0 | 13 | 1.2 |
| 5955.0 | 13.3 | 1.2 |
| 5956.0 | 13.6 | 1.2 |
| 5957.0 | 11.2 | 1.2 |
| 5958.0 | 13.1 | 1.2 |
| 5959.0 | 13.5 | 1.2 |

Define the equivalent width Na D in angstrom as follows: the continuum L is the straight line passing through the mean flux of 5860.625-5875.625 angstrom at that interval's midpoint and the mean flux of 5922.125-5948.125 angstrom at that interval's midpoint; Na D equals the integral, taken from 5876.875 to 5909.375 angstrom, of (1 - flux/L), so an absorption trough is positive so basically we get 1.25 angstrom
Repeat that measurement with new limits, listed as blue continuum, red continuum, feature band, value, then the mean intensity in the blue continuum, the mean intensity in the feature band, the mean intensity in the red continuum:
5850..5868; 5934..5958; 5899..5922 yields 0.5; 11.9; 11.6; 11.9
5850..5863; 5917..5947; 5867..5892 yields 0.3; 12.2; 11.9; 11.6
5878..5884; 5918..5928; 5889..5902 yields 1.3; 12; 10.8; 11.8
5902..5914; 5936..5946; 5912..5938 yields 0.1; 11.9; 11.6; 11.5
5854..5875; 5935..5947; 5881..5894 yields 0.3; 11.8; 11.4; 11.6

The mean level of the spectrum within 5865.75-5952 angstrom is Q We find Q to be 11.6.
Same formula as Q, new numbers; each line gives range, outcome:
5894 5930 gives 11.5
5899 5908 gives 11.8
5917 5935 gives 11.7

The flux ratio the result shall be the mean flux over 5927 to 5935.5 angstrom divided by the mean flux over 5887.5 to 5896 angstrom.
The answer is 1.11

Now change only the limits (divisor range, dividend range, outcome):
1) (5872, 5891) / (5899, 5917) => 0.98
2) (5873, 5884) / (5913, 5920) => 0.92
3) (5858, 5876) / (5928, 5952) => 0.98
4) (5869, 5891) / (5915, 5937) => 0.98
